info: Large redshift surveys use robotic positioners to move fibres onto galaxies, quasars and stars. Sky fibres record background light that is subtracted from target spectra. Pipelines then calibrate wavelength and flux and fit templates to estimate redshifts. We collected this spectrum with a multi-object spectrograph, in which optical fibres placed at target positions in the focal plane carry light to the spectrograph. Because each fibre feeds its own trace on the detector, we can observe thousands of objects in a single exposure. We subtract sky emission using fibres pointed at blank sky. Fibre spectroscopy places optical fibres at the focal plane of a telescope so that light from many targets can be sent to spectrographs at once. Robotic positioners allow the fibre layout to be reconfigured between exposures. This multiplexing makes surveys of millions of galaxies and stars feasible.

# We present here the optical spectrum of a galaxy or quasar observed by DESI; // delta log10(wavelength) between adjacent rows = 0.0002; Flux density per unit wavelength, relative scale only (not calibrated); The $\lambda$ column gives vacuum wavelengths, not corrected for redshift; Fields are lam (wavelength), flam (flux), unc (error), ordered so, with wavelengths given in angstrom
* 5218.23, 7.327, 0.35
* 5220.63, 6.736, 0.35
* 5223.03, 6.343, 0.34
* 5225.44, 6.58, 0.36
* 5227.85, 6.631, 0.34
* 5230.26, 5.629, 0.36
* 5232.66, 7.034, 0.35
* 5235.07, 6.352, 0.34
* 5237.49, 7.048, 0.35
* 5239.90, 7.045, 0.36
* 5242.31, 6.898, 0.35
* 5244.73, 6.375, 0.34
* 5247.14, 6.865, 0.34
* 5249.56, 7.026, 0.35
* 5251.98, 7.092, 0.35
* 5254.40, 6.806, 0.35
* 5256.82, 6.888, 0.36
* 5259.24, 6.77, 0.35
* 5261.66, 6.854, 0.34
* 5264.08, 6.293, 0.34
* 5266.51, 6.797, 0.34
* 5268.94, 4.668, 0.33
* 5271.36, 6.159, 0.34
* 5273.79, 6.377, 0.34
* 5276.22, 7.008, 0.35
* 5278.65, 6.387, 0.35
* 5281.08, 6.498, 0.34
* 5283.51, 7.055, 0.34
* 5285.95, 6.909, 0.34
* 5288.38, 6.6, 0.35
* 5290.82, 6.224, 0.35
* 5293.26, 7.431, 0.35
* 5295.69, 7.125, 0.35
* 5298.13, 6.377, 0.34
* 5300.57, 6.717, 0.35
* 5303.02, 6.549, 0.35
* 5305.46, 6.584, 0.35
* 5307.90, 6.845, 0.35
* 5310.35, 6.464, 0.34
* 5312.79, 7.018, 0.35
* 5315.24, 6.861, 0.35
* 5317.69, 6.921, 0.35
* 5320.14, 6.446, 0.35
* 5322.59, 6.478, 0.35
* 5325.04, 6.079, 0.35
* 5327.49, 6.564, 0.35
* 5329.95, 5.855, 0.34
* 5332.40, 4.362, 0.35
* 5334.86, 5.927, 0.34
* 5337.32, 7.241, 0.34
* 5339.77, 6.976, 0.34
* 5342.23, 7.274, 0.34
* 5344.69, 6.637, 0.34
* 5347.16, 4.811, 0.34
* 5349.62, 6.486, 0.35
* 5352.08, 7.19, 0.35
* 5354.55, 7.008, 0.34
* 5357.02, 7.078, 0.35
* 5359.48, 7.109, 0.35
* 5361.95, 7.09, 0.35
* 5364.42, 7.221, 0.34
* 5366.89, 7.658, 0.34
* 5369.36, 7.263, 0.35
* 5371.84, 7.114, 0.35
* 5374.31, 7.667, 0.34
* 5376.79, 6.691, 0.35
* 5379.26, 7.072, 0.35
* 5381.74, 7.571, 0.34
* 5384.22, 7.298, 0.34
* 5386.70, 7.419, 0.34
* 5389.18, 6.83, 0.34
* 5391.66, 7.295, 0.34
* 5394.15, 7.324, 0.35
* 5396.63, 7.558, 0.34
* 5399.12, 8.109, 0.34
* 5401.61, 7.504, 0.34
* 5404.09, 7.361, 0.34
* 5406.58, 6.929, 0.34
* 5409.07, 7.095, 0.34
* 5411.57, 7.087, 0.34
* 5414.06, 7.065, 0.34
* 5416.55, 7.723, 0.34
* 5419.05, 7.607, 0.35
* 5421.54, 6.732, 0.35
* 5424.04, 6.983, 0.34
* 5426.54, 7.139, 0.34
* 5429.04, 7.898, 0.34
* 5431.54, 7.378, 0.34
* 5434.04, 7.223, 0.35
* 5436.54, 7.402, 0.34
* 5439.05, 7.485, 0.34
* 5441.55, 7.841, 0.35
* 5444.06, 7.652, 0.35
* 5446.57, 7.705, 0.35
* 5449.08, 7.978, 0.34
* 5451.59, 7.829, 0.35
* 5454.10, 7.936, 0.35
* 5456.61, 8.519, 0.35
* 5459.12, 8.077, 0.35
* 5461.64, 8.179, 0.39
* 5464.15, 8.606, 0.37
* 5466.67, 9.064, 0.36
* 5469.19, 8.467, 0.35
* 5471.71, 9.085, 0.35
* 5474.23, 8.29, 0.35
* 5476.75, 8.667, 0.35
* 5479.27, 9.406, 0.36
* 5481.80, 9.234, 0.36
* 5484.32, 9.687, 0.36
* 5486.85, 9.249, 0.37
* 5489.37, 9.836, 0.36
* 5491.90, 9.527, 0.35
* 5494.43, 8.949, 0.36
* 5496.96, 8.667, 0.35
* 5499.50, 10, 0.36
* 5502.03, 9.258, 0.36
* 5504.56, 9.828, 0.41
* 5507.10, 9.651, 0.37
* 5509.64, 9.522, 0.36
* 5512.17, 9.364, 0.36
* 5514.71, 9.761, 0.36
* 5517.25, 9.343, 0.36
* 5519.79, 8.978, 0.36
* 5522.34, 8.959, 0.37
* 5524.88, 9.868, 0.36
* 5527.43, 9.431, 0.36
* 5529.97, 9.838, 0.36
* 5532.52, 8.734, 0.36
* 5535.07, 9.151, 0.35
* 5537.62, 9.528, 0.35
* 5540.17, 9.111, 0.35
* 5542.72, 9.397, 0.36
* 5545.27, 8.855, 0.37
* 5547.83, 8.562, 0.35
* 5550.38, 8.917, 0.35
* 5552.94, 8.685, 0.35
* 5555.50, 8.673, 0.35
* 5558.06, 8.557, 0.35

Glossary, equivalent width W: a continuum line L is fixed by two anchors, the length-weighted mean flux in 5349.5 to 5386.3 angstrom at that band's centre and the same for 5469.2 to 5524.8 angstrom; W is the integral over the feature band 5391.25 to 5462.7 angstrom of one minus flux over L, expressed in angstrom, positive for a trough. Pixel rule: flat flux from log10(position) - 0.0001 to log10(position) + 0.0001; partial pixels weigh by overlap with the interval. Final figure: 5.4 angstrom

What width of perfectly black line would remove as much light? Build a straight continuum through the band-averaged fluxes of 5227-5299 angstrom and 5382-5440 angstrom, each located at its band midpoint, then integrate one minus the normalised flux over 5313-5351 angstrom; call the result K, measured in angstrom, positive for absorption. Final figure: 3.33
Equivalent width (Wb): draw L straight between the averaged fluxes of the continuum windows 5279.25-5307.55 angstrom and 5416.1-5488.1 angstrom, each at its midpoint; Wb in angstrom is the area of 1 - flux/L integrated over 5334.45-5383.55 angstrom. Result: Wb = 2.20 angstrom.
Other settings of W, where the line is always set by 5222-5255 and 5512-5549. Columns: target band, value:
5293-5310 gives 1.2 angstrom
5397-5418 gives 2.1 angstrom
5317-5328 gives 1.4 angstrom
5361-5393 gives 2.7 angstrom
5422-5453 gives 3.4 angstrom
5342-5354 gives 1.9 angstrom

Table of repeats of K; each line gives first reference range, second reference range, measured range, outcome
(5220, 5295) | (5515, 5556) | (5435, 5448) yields 1.1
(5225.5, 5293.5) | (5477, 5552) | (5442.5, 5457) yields 1.2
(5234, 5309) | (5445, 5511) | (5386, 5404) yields 1.3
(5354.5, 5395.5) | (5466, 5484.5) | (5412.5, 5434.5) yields 2.1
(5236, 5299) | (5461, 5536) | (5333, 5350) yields 2.5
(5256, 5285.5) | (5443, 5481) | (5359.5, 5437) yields 4.5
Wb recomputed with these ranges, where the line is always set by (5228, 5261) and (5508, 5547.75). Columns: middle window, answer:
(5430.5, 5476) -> 3.1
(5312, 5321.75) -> 0.8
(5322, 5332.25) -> 2.0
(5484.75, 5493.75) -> -0.6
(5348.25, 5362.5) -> 1.4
